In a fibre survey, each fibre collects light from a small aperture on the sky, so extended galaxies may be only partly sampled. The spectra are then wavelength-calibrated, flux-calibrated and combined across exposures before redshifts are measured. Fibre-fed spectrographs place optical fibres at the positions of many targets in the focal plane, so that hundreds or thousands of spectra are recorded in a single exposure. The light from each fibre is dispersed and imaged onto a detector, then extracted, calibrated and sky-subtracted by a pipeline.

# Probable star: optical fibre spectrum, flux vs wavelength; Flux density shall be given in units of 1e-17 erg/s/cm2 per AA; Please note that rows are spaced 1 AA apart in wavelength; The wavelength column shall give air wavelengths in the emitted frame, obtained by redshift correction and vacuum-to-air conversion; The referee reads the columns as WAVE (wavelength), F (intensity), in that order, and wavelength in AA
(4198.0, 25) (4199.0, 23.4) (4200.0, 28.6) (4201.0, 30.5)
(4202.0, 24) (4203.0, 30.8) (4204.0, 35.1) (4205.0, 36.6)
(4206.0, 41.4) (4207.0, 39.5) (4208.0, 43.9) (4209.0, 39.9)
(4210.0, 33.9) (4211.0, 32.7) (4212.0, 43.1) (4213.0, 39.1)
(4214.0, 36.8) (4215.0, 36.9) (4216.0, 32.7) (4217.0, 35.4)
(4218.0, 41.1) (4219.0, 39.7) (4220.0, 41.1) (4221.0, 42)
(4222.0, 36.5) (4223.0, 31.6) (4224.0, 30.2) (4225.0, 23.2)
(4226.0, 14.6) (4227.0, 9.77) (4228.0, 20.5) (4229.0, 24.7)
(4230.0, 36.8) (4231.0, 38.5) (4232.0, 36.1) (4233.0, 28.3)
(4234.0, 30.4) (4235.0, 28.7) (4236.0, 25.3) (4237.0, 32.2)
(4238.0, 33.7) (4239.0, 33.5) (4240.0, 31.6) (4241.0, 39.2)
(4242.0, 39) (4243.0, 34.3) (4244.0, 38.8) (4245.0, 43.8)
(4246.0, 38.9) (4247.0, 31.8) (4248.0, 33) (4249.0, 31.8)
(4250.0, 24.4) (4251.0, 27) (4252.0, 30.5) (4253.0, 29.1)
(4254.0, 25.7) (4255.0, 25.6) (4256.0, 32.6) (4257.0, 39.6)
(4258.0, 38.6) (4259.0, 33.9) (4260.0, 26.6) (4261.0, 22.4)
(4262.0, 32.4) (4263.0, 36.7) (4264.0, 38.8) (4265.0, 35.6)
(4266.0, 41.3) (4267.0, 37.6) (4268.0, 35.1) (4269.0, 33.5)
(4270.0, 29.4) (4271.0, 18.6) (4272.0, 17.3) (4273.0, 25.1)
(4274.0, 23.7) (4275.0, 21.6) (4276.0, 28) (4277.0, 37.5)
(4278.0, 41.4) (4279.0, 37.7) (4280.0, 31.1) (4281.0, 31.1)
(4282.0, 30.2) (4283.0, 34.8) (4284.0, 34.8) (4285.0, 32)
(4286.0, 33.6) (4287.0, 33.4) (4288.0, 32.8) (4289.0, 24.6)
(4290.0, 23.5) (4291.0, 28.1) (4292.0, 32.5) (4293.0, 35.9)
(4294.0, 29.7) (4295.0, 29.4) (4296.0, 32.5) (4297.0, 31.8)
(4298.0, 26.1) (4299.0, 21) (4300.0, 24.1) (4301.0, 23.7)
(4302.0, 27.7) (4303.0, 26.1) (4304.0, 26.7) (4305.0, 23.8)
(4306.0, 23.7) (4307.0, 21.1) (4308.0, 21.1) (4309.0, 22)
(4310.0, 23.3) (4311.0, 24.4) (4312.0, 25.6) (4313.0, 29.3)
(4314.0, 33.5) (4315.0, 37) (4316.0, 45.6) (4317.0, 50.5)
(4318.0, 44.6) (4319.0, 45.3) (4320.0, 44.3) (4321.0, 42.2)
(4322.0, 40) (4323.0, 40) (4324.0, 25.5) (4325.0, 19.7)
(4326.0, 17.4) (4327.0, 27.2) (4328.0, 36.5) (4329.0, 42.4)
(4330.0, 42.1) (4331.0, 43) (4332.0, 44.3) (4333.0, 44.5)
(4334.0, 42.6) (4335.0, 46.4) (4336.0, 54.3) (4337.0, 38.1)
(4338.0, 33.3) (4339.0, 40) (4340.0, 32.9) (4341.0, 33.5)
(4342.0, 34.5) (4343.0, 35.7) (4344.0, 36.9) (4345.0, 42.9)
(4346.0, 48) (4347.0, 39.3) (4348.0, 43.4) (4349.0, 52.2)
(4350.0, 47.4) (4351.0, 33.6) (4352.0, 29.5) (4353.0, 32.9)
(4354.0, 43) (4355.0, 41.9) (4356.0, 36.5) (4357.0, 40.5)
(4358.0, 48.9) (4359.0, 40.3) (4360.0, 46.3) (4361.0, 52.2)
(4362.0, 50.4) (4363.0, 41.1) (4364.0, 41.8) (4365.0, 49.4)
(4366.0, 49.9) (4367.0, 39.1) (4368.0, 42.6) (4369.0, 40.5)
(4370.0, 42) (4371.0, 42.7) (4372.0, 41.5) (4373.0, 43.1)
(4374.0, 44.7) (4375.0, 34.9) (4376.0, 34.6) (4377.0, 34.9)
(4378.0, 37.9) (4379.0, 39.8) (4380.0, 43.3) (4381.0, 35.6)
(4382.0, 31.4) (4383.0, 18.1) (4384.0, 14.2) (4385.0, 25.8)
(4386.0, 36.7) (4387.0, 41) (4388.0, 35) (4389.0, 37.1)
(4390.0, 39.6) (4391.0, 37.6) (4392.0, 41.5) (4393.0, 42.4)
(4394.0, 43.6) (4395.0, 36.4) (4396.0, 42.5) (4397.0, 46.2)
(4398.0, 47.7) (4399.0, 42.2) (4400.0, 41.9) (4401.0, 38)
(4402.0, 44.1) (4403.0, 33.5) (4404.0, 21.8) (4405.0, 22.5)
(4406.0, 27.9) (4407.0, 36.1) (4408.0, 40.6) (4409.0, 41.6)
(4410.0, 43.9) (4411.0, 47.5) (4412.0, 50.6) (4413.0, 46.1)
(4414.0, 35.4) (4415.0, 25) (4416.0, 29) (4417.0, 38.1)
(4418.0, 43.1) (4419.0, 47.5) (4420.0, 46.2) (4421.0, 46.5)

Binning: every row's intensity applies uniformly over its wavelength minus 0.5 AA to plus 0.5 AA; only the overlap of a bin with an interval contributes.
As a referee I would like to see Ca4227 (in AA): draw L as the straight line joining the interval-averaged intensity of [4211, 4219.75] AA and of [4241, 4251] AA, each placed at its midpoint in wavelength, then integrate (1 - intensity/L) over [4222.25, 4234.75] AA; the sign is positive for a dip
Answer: 3.2 AA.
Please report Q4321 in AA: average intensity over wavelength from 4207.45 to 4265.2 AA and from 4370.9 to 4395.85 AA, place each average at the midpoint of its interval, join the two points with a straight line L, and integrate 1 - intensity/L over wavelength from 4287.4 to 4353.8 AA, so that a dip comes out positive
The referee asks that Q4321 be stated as 1.7 AA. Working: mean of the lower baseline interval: 33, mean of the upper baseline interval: 36.5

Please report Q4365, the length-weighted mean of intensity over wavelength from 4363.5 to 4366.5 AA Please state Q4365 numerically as 47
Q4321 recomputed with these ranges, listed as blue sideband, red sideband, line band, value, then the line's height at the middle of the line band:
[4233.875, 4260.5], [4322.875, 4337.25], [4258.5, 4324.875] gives 7.88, 35.3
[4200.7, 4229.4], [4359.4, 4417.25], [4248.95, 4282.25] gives 3.87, 35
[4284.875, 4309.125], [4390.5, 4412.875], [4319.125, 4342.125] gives -4.66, 31.4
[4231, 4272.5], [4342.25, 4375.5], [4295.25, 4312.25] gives 5.52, 37.1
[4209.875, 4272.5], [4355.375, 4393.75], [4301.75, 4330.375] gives 3.43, 36.3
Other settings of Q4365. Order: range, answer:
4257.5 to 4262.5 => 30.8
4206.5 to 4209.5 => 41.1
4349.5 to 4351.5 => 40.5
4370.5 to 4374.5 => 43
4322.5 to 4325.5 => 28.4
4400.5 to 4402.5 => 41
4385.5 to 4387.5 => 38.9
